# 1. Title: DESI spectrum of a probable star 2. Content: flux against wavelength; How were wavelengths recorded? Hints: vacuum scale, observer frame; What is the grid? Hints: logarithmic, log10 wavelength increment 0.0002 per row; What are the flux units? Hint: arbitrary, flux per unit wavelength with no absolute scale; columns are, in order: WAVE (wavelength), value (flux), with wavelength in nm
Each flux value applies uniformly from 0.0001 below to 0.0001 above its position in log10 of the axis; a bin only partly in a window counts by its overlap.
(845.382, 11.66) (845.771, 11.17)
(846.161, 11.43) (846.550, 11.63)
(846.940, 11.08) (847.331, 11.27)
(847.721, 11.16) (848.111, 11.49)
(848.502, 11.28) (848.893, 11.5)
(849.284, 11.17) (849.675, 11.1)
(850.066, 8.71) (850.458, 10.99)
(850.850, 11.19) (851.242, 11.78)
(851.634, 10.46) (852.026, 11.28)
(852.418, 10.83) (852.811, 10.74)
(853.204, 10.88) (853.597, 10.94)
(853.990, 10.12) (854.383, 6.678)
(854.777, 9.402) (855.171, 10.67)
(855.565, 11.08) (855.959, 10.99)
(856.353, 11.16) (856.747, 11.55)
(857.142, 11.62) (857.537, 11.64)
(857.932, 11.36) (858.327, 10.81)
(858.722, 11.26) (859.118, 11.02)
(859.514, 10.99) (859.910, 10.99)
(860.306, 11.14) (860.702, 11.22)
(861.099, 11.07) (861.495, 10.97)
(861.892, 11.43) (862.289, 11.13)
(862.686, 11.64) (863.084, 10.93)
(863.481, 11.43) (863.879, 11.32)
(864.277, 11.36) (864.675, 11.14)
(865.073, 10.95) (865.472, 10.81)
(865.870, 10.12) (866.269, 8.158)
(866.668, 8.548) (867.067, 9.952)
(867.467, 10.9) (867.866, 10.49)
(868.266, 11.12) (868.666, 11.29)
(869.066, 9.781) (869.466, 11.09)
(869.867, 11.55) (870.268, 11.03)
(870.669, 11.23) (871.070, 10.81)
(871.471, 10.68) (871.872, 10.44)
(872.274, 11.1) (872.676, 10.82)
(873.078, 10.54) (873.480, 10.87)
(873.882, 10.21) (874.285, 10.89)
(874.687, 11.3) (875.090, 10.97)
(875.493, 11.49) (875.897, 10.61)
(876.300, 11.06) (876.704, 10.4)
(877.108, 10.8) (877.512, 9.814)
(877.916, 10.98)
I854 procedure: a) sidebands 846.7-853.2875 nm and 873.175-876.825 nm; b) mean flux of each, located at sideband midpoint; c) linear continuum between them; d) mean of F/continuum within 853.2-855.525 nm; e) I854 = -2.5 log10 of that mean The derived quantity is 0.13 mag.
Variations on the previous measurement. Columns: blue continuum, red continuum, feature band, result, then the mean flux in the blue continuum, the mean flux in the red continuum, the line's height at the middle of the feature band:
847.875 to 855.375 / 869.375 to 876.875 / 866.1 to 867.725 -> 0.15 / 10.6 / 10.9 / 10.8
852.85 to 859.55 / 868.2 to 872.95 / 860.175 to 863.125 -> -0.04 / 10.7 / 10.9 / 10.8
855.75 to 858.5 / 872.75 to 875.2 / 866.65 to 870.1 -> 0.03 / 11.3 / 10.8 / 11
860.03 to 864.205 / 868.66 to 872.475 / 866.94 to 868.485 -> 0.03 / 11.2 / 10.9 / 11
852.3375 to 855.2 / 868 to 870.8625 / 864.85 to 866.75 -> 0.10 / 9.96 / 11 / 10.8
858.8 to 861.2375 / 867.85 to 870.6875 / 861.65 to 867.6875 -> 0.04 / 11.1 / 11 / 11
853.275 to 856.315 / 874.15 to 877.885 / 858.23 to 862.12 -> -0.08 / 10.1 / 10.8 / 10.3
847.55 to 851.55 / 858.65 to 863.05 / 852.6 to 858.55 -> 0.04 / 11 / 11.2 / 11.1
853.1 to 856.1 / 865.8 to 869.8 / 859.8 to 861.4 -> -0.10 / 10.1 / 10.2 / 10.1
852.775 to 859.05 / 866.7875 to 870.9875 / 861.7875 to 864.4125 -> -0.06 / 10.7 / 10.8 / 10.7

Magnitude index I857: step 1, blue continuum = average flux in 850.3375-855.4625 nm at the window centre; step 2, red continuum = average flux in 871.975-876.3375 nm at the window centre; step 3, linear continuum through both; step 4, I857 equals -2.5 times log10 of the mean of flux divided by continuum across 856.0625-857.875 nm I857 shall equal -0.09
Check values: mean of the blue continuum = 10.5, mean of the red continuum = 10.9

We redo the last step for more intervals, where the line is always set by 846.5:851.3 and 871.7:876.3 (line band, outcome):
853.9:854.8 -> 0.29 mag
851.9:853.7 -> 0.01 mag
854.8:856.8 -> 0.01 mag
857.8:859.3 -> -0.01 mag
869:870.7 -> -0.01 mag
